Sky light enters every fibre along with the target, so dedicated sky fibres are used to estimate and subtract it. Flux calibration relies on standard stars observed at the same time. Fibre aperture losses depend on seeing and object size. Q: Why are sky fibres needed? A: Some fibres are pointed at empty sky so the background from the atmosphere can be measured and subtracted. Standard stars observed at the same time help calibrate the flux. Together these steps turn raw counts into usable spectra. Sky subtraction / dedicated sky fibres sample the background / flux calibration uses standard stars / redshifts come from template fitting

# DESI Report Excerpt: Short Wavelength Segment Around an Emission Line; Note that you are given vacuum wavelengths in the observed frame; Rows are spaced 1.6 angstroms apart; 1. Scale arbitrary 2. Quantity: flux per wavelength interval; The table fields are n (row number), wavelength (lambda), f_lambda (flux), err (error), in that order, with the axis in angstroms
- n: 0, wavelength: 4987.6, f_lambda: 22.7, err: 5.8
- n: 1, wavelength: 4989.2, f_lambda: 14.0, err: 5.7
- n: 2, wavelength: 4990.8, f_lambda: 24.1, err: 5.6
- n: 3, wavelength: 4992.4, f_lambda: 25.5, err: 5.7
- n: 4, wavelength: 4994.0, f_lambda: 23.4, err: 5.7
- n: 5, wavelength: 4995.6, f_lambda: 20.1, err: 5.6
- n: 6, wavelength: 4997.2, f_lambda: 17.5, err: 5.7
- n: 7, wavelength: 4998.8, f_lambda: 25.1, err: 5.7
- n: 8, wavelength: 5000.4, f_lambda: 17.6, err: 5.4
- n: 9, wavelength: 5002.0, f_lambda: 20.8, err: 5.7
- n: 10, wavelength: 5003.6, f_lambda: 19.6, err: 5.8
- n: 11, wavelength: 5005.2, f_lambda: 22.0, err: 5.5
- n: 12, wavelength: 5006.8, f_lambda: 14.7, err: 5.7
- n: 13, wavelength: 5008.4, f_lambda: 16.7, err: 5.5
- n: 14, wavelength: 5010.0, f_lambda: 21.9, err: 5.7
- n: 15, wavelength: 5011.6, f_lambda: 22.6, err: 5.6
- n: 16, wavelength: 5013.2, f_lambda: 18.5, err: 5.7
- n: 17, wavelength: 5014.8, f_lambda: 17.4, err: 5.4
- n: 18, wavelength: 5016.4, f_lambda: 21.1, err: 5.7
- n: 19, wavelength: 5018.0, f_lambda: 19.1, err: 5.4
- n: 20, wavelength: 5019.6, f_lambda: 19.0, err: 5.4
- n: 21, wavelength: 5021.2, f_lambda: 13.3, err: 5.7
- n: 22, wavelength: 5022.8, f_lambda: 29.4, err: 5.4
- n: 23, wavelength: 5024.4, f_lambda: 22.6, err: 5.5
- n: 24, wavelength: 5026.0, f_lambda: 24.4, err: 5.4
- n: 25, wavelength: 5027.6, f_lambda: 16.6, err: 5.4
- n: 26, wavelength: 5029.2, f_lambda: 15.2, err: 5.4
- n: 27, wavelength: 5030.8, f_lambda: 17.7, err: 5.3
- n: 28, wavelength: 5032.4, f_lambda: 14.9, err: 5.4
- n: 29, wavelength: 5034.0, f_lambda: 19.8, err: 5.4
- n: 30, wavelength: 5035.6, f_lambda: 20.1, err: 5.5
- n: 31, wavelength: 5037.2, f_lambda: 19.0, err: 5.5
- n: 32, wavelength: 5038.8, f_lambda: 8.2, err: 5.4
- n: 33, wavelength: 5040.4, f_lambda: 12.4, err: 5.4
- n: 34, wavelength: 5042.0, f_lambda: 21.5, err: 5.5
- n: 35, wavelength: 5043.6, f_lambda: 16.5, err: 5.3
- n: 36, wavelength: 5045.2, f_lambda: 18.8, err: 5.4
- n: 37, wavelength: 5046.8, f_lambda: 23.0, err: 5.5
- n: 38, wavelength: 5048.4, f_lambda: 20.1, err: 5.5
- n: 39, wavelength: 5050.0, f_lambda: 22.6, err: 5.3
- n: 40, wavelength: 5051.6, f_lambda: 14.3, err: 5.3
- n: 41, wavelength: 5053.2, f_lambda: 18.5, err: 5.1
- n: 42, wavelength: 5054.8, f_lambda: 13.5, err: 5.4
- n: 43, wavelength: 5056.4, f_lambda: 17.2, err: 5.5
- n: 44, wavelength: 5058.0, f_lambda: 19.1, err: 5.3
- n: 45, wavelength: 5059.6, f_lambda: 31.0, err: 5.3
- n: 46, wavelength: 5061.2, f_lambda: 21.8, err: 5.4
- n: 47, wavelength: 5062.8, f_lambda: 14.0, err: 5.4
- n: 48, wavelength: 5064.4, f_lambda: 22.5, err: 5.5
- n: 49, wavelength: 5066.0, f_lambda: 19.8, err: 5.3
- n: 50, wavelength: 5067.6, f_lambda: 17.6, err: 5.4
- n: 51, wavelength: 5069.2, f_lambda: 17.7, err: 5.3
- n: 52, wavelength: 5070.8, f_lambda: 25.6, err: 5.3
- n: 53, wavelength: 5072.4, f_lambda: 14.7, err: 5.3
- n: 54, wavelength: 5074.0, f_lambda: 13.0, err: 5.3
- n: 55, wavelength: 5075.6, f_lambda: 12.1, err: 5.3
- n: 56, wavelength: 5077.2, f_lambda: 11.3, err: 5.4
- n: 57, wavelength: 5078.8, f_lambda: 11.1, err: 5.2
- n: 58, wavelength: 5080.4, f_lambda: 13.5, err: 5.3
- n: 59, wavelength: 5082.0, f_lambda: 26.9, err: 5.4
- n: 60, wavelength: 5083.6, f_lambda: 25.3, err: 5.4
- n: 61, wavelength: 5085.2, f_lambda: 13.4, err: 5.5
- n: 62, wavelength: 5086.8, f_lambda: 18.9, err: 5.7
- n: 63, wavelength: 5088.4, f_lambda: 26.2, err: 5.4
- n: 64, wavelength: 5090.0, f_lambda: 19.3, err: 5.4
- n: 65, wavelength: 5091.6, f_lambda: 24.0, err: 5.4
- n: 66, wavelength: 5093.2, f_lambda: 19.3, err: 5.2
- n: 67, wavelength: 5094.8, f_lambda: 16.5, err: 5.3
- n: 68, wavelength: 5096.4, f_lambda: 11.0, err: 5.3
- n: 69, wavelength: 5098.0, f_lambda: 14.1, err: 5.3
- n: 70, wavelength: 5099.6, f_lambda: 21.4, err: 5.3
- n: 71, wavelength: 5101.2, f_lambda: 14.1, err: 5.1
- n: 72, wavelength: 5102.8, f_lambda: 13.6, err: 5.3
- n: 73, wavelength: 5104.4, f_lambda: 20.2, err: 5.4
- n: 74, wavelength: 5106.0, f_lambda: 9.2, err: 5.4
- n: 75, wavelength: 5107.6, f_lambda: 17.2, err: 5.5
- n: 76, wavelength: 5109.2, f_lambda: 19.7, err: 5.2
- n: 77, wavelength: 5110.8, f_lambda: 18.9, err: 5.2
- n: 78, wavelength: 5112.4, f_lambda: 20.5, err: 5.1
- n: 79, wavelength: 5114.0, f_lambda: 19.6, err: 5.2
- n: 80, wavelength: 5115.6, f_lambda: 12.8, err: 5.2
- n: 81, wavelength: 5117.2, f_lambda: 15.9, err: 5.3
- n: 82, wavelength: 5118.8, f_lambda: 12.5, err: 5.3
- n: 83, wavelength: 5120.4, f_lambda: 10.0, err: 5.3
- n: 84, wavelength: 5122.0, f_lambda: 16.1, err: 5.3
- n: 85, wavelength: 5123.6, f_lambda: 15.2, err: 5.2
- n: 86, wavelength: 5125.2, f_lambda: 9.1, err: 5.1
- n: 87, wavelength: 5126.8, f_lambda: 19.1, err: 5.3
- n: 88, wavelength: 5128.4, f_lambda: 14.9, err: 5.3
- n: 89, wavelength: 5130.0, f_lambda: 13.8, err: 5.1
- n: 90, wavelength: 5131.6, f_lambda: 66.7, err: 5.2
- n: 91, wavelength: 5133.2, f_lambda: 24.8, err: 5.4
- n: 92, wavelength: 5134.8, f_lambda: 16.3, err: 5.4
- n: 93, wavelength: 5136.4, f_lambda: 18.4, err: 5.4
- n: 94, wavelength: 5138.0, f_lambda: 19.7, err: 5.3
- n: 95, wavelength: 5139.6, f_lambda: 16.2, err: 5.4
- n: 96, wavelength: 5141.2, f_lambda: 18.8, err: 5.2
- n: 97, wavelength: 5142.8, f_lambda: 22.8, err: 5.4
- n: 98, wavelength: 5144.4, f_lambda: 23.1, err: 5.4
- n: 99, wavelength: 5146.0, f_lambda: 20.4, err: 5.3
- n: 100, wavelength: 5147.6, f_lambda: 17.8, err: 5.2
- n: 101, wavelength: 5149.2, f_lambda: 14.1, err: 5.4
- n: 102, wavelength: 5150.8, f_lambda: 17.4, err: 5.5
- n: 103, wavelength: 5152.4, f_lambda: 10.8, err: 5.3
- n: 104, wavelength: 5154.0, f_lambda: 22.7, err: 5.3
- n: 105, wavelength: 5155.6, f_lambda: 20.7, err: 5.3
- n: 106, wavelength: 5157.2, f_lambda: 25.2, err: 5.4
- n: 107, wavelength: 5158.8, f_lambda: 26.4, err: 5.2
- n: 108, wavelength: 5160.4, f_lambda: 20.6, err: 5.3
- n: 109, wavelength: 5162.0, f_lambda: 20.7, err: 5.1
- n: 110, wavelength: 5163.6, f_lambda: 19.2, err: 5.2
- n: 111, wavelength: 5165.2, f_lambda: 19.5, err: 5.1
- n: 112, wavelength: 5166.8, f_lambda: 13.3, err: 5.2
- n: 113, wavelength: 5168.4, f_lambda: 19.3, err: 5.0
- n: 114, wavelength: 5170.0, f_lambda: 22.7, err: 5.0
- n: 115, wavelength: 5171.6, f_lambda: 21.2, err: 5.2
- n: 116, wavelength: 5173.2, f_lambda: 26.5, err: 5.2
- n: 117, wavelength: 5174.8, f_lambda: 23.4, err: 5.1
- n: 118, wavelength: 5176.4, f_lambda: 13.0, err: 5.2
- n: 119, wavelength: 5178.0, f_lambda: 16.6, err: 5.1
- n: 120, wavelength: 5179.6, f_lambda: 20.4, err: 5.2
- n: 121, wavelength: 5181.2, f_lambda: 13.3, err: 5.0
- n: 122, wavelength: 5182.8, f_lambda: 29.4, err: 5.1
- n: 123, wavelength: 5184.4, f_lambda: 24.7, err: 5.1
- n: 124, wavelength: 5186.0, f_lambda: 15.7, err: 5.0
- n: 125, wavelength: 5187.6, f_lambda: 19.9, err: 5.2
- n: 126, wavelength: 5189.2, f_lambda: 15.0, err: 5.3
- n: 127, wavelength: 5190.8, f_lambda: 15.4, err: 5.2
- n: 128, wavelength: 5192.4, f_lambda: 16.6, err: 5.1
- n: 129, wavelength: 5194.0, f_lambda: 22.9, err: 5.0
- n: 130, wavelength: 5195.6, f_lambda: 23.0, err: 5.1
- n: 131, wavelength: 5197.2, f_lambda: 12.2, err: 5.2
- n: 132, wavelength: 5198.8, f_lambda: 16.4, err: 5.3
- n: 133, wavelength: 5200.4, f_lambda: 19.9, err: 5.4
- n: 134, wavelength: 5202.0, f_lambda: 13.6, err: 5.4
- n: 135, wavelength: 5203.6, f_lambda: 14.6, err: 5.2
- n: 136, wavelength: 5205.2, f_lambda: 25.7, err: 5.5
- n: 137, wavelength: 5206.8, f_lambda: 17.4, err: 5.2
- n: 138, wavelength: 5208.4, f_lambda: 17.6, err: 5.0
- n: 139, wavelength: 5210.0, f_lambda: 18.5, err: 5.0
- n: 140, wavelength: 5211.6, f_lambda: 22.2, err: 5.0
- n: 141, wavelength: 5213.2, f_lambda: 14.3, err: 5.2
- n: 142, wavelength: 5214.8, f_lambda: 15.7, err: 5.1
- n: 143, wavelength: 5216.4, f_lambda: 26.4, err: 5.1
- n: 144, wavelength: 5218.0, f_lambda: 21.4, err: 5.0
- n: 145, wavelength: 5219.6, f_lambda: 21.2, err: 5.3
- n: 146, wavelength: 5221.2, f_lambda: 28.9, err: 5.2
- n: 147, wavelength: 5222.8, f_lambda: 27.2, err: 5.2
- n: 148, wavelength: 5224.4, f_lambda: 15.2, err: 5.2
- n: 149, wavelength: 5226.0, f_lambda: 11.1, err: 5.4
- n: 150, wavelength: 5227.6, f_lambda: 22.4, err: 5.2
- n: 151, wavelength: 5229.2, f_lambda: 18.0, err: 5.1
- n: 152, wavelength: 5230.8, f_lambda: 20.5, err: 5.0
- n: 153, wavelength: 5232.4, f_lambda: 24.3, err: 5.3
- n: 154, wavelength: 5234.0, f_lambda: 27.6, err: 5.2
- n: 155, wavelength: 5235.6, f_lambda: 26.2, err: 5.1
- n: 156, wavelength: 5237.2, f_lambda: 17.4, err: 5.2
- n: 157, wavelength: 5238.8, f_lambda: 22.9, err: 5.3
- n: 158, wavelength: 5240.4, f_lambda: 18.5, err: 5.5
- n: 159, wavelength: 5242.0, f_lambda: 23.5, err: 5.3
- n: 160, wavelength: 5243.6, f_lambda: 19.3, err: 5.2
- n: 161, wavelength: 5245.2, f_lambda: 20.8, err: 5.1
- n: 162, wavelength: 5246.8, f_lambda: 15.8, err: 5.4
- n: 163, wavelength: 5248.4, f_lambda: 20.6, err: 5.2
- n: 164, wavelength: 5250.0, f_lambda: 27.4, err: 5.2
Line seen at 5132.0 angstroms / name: H-beta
